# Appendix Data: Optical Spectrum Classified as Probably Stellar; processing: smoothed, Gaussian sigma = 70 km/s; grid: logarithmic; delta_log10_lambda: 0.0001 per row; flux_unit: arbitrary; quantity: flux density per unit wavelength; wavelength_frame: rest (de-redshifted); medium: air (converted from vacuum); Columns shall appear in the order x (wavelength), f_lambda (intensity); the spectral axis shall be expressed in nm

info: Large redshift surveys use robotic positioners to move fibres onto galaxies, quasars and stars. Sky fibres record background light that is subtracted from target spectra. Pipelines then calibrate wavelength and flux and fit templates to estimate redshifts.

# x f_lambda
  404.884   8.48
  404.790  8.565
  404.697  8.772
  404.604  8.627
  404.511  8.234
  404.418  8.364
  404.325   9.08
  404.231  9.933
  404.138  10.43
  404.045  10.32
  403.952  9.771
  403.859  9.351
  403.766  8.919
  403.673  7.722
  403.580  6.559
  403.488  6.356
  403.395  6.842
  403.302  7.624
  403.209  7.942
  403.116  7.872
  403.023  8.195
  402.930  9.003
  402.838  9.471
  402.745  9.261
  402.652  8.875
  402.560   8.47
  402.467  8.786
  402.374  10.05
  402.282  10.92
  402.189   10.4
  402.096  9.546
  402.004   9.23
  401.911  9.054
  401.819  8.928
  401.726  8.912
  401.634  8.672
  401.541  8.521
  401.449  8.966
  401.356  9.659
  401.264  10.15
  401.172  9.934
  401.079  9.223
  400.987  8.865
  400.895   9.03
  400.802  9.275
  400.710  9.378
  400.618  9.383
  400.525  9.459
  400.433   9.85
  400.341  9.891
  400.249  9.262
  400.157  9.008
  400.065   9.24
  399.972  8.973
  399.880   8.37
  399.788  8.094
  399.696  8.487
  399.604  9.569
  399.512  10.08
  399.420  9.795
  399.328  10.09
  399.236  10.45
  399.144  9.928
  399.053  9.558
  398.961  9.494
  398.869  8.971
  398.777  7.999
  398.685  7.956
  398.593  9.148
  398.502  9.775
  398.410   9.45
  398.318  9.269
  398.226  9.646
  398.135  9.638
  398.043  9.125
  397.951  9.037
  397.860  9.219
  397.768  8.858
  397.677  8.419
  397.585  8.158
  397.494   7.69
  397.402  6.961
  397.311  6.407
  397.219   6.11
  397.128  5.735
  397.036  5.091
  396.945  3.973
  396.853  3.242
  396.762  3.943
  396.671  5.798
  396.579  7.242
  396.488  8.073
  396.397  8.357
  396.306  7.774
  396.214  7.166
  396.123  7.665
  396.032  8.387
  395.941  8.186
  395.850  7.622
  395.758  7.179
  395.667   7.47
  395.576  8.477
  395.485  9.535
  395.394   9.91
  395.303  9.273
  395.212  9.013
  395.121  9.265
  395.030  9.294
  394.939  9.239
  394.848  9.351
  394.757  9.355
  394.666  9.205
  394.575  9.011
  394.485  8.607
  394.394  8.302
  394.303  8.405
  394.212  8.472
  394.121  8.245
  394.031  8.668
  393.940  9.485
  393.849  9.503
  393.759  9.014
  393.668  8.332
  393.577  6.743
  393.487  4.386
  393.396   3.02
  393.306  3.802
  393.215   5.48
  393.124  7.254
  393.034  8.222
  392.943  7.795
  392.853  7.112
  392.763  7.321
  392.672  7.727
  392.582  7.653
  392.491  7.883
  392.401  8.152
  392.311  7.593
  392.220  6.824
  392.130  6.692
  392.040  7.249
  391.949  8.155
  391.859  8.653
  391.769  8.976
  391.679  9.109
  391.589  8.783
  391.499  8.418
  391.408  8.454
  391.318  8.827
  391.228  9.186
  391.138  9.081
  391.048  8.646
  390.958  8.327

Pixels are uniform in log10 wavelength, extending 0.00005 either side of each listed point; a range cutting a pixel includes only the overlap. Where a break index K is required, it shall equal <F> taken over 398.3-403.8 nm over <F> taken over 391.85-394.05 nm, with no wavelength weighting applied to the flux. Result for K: 1.2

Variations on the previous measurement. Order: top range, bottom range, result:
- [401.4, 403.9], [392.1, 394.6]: 1.16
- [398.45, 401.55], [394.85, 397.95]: 1.23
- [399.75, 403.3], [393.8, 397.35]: 1.16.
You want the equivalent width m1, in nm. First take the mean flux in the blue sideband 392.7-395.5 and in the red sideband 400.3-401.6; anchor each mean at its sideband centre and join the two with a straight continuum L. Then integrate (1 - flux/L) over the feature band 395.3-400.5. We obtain 0.32 nm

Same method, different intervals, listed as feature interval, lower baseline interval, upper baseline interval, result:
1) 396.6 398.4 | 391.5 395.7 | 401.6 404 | 0.24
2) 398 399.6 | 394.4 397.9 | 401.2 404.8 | -0.24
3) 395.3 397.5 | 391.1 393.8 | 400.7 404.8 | 0.28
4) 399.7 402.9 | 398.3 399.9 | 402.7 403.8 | -0.26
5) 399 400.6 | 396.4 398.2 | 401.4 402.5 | -0.22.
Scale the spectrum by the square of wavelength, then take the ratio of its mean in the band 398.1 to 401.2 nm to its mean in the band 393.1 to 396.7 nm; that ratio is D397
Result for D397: 1.2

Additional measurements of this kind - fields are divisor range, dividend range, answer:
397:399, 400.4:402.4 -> 1.16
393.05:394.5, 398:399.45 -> 1.31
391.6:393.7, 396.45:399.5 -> 1.15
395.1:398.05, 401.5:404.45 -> 1.22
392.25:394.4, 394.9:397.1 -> 1.03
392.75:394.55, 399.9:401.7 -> 1.29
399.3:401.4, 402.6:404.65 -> 0.93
